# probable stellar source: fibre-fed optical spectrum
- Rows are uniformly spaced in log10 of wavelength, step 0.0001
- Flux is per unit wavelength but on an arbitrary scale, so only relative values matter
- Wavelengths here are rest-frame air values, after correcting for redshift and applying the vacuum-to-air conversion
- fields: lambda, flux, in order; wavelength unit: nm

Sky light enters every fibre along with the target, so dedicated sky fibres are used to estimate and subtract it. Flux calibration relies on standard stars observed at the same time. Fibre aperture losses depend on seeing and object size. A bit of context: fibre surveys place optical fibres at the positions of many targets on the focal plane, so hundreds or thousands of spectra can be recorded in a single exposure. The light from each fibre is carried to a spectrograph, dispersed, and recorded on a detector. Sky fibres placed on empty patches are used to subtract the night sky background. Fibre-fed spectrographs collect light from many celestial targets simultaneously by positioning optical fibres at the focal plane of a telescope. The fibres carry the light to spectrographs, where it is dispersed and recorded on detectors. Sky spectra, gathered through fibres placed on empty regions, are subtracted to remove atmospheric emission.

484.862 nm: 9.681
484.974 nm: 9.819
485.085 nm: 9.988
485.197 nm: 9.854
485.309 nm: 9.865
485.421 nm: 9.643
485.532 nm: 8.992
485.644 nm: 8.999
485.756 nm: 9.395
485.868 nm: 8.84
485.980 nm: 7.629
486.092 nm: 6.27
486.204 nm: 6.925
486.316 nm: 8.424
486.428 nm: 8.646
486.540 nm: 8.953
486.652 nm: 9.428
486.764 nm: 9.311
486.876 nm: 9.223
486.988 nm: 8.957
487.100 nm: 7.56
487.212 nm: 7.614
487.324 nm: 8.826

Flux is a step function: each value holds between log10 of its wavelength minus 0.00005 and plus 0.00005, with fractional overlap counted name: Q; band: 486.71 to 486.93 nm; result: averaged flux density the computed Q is 9.27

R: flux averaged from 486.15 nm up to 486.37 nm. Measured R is 7.67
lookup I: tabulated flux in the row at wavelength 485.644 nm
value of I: 8.999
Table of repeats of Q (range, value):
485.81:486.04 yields 8.2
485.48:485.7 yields 8.98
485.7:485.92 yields 9.11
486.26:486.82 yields 8.96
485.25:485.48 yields 9.75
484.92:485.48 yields 9.84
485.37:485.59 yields 9.33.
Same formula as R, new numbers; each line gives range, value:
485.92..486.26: 6.96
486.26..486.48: 8.53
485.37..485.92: 9.18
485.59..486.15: 8.21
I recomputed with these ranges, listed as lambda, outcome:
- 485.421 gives 9.643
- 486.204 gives 6.925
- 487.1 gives 7.56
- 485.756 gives 9.395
